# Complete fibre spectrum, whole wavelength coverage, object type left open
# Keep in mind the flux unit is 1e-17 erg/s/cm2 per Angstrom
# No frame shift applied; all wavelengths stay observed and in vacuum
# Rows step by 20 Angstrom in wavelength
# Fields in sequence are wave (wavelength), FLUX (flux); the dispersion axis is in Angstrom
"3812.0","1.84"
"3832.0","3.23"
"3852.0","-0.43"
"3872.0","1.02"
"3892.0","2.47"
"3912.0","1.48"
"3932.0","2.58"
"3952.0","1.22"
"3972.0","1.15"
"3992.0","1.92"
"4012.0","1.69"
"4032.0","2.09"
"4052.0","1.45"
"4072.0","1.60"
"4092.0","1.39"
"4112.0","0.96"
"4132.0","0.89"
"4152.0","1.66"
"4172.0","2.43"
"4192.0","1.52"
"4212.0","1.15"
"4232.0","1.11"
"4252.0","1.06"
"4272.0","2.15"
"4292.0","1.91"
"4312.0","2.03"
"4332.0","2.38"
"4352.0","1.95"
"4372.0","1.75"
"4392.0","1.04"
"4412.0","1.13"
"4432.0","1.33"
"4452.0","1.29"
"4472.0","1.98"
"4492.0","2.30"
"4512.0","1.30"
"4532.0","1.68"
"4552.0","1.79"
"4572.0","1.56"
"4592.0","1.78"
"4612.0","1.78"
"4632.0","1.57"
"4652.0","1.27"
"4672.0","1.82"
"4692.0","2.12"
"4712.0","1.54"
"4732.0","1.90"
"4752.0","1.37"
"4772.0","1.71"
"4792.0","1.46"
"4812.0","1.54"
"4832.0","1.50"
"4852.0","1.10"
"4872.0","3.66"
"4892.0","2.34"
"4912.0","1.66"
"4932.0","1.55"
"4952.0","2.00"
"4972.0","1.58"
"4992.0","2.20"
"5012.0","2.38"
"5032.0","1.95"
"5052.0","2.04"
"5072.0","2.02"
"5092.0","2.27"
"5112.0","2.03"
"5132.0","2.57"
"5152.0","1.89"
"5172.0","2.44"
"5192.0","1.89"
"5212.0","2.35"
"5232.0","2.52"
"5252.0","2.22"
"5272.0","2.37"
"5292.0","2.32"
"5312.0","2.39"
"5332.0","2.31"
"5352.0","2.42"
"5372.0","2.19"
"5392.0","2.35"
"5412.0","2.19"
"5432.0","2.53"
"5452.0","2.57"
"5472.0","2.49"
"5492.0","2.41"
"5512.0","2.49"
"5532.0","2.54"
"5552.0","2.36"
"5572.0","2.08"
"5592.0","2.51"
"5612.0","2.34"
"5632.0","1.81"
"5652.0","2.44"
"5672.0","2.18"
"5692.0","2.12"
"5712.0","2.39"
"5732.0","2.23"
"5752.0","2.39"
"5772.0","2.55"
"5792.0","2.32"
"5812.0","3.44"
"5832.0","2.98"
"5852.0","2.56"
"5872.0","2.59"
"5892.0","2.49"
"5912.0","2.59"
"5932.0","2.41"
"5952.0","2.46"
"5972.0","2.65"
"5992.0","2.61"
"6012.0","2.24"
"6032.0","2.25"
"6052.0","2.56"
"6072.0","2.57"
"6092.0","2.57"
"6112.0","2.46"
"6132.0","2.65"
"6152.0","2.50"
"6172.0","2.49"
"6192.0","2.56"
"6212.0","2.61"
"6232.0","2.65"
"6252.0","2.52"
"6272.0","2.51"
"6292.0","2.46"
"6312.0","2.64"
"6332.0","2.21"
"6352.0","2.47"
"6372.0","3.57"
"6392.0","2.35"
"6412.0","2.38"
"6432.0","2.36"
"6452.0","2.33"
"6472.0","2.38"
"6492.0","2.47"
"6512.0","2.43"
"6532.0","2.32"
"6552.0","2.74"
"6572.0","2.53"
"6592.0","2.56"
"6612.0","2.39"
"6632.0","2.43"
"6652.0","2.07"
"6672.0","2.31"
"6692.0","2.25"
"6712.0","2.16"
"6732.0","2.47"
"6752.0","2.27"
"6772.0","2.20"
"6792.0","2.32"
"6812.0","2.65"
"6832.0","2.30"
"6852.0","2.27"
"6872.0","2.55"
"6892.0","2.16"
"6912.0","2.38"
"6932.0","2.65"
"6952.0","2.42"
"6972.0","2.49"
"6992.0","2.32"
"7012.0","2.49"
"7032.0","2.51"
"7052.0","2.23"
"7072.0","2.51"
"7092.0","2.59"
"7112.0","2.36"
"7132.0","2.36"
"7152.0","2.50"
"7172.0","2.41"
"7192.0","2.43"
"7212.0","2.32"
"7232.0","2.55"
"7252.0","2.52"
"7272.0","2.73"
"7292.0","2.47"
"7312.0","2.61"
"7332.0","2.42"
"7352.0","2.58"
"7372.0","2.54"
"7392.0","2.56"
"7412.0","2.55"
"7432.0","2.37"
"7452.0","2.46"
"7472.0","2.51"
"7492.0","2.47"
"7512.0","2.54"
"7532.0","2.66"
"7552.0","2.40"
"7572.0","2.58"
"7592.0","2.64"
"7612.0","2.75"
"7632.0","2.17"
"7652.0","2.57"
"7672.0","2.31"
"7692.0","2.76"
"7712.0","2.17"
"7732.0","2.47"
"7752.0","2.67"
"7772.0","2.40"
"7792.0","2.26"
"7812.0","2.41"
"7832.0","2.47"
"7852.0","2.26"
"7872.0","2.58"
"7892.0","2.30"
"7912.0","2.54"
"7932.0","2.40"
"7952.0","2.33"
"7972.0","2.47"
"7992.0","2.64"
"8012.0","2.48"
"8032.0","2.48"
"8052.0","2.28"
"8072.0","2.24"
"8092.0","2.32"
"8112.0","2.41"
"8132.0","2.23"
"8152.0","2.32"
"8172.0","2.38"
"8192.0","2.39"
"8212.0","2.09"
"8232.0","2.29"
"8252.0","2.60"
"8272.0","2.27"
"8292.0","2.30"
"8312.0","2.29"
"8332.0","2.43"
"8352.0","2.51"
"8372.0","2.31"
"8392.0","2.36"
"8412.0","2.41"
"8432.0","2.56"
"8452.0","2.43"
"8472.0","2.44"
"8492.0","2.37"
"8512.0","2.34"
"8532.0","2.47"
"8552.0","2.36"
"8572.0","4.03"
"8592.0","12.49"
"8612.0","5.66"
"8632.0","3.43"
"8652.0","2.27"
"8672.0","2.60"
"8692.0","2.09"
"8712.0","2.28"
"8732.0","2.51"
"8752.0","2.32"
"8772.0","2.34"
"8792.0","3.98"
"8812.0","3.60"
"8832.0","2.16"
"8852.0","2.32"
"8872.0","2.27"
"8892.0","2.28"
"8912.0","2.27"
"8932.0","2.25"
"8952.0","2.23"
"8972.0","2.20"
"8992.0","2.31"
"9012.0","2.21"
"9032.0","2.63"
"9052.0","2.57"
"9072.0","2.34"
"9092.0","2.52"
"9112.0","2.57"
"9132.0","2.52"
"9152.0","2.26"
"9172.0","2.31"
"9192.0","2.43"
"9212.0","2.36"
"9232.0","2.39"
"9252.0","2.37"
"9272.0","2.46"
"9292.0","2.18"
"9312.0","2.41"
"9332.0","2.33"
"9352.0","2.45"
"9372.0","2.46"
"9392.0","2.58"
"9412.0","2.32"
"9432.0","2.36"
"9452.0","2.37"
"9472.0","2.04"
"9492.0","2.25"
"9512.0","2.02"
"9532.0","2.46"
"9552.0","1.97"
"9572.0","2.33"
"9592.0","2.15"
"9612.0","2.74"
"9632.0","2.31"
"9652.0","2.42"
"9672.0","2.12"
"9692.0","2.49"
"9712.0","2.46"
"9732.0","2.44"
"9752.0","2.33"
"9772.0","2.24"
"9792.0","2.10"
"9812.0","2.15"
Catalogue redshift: 0.31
